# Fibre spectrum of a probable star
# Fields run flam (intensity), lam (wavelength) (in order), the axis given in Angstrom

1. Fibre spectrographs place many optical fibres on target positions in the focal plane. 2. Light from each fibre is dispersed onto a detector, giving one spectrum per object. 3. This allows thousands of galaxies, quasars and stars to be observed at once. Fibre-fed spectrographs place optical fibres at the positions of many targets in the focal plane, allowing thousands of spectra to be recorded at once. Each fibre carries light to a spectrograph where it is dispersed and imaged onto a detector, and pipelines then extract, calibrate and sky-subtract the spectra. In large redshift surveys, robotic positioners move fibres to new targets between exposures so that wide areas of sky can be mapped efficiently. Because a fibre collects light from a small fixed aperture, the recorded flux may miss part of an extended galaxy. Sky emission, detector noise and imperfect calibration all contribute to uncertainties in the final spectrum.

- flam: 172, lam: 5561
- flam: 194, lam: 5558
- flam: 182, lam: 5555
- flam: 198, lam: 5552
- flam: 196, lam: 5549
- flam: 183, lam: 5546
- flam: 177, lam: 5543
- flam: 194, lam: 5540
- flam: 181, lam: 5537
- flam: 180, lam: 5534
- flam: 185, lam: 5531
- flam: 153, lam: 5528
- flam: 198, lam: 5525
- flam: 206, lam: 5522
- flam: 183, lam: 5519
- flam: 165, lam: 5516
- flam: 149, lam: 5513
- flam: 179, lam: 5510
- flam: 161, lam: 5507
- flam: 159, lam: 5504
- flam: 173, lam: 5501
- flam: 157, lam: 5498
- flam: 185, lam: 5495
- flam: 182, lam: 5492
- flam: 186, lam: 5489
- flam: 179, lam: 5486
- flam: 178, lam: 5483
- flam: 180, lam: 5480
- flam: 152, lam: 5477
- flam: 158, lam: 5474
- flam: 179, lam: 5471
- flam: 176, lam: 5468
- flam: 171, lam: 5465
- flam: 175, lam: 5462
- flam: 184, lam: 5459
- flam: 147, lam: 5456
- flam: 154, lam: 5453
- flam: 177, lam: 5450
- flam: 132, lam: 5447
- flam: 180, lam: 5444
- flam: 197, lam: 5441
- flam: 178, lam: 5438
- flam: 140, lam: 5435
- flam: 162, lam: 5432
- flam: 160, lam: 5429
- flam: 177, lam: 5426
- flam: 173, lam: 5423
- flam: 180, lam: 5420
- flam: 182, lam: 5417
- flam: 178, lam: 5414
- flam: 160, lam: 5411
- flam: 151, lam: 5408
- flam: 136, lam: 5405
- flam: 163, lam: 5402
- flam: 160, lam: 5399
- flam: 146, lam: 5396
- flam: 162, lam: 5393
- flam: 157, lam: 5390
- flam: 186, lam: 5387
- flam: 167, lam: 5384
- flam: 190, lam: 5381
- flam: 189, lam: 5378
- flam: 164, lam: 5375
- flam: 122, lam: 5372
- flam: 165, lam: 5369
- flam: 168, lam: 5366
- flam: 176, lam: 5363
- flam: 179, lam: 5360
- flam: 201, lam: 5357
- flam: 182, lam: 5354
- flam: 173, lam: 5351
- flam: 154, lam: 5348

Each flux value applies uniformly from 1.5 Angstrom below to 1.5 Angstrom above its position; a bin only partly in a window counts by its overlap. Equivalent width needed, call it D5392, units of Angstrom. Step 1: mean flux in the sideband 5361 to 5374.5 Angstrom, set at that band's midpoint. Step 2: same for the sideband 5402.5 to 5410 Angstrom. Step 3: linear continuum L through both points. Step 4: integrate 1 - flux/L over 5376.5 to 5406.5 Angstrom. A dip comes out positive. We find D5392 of -2.7 Angstrom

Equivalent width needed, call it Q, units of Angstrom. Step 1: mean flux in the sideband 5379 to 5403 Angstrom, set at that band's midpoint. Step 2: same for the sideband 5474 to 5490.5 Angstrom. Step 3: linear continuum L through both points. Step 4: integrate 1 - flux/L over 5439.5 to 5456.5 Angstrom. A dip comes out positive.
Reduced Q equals 0.5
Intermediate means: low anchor 167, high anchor 173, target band 166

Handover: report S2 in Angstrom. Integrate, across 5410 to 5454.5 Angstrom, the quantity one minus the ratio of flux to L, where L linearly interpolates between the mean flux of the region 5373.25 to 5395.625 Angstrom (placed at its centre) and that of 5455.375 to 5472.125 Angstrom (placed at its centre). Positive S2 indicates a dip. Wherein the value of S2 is 1.0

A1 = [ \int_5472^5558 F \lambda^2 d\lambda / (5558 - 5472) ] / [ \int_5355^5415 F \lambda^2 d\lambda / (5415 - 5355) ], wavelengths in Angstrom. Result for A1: 1.1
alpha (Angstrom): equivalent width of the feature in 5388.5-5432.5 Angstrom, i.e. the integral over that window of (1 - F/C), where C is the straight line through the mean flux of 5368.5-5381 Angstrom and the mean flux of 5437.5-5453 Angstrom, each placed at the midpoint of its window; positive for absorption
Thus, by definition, 1.0 Angstrom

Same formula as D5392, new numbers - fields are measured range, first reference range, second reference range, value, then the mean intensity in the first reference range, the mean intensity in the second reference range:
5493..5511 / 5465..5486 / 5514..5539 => 0.7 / 171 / 181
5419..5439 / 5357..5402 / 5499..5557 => 0.6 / 168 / 179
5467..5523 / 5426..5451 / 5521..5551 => 1.4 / 166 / 185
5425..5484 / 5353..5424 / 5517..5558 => 2.8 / 168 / 186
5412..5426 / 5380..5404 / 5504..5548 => -0.8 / 165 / 178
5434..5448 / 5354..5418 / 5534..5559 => 0.5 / 167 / 188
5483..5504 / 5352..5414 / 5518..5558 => 0.6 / 167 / 186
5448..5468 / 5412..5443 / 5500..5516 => 0.2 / 173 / 164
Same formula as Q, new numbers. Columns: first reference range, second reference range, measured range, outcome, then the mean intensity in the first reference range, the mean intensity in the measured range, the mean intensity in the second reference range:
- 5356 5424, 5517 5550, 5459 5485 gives 0.8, 167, 172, 185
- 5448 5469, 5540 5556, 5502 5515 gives 1.2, 168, 163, 188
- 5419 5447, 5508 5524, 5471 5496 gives -0.2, 170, 175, 177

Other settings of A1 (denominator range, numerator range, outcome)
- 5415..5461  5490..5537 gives 1.07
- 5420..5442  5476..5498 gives 1.06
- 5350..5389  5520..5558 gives 1.14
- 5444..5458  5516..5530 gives 1.20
